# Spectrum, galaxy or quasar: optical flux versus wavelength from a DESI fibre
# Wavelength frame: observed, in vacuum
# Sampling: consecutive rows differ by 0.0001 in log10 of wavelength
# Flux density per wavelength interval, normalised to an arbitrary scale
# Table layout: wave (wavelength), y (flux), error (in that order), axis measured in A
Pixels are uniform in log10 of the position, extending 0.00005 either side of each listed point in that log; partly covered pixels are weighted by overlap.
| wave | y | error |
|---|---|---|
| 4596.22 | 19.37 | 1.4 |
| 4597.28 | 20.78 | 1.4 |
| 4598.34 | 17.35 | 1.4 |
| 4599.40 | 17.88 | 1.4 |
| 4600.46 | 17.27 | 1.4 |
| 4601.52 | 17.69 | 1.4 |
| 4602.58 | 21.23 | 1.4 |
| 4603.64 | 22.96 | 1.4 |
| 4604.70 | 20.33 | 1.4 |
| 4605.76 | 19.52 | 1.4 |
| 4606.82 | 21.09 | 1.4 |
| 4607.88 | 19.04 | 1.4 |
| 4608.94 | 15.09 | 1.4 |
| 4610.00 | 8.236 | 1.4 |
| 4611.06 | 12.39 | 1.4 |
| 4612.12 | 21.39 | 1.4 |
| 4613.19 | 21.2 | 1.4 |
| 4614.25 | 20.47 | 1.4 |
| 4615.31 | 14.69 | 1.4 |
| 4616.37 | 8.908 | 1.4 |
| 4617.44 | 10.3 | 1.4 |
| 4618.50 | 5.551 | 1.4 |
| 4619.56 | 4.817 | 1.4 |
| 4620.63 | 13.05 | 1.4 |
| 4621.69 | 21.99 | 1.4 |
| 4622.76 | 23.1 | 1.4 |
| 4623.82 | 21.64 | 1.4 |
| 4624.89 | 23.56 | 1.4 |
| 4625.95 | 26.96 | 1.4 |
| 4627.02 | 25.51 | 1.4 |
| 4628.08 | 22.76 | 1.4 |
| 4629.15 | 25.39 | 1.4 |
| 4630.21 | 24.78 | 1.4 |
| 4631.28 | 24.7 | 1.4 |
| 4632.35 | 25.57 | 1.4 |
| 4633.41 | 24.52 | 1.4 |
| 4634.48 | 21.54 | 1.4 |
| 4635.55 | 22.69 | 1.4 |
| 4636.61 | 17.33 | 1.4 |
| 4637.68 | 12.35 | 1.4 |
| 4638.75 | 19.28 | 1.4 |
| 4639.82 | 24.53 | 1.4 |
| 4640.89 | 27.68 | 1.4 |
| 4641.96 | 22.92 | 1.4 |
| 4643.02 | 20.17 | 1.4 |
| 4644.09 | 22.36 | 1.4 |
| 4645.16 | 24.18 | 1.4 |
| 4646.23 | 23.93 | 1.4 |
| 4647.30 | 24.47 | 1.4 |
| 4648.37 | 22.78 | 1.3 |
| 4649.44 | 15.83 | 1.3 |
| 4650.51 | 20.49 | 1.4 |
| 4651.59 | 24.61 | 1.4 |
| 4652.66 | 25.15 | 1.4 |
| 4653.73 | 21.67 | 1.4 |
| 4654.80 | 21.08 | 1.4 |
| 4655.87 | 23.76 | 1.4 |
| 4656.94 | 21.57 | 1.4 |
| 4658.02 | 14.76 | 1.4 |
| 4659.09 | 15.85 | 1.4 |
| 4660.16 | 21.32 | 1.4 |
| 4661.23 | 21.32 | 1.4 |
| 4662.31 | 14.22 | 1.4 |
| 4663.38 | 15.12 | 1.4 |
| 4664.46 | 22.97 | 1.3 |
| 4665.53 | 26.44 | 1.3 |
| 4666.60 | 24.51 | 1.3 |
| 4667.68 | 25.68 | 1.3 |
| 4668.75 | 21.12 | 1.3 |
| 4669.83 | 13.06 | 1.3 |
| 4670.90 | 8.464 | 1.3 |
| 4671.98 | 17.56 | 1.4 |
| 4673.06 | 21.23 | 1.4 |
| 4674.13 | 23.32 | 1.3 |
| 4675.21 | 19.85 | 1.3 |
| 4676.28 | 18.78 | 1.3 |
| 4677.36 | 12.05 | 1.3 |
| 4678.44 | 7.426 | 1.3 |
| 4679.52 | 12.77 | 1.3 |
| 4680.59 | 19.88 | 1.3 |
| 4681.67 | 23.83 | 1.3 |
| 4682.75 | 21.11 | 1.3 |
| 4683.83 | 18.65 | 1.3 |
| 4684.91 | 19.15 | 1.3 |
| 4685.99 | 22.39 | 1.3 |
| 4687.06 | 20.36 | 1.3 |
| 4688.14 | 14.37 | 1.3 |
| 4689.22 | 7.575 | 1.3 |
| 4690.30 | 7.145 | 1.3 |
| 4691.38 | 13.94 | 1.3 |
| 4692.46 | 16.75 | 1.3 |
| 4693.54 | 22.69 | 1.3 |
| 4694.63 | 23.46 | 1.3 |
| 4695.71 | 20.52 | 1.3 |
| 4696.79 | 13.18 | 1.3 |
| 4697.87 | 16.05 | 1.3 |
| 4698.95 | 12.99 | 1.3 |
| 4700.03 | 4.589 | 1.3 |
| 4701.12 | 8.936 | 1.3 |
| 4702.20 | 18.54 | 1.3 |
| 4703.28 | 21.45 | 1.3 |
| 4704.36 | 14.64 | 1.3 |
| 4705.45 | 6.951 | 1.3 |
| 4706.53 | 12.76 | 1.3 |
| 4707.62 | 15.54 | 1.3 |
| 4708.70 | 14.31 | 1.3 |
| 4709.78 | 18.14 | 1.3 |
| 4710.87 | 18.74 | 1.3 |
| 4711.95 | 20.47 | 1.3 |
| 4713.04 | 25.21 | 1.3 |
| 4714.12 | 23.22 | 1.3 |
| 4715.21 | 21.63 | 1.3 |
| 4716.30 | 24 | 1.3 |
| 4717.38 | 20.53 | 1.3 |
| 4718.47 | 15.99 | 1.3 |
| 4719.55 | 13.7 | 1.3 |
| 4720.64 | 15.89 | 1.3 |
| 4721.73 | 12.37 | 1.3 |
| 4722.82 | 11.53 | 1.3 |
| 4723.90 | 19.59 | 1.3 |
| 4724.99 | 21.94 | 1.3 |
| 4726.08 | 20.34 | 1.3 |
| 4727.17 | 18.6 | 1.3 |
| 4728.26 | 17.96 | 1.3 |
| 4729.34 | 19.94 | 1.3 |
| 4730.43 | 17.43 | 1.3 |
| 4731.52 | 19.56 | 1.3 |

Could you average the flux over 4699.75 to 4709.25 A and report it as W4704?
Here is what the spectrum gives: 13.3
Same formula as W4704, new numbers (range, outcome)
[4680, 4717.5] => 17.2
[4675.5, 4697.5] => 16.8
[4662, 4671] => 19.7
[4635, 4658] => 21.7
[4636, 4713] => 18.4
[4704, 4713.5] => 16.3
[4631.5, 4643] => 21.9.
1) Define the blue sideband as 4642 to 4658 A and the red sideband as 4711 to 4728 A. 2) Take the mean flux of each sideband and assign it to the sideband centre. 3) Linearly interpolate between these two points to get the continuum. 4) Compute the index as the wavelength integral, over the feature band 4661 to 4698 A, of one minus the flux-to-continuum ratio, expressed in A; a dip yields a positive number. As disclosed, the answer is 5.11 A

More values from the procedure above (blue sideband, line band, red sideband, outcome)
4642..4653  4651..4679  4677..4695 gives 0.7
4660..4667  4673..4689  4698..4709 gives -0.6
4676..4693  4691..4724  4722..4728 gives 0.9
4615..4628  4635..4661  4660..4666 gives -3.2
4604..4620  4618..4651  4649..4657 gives -4.3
